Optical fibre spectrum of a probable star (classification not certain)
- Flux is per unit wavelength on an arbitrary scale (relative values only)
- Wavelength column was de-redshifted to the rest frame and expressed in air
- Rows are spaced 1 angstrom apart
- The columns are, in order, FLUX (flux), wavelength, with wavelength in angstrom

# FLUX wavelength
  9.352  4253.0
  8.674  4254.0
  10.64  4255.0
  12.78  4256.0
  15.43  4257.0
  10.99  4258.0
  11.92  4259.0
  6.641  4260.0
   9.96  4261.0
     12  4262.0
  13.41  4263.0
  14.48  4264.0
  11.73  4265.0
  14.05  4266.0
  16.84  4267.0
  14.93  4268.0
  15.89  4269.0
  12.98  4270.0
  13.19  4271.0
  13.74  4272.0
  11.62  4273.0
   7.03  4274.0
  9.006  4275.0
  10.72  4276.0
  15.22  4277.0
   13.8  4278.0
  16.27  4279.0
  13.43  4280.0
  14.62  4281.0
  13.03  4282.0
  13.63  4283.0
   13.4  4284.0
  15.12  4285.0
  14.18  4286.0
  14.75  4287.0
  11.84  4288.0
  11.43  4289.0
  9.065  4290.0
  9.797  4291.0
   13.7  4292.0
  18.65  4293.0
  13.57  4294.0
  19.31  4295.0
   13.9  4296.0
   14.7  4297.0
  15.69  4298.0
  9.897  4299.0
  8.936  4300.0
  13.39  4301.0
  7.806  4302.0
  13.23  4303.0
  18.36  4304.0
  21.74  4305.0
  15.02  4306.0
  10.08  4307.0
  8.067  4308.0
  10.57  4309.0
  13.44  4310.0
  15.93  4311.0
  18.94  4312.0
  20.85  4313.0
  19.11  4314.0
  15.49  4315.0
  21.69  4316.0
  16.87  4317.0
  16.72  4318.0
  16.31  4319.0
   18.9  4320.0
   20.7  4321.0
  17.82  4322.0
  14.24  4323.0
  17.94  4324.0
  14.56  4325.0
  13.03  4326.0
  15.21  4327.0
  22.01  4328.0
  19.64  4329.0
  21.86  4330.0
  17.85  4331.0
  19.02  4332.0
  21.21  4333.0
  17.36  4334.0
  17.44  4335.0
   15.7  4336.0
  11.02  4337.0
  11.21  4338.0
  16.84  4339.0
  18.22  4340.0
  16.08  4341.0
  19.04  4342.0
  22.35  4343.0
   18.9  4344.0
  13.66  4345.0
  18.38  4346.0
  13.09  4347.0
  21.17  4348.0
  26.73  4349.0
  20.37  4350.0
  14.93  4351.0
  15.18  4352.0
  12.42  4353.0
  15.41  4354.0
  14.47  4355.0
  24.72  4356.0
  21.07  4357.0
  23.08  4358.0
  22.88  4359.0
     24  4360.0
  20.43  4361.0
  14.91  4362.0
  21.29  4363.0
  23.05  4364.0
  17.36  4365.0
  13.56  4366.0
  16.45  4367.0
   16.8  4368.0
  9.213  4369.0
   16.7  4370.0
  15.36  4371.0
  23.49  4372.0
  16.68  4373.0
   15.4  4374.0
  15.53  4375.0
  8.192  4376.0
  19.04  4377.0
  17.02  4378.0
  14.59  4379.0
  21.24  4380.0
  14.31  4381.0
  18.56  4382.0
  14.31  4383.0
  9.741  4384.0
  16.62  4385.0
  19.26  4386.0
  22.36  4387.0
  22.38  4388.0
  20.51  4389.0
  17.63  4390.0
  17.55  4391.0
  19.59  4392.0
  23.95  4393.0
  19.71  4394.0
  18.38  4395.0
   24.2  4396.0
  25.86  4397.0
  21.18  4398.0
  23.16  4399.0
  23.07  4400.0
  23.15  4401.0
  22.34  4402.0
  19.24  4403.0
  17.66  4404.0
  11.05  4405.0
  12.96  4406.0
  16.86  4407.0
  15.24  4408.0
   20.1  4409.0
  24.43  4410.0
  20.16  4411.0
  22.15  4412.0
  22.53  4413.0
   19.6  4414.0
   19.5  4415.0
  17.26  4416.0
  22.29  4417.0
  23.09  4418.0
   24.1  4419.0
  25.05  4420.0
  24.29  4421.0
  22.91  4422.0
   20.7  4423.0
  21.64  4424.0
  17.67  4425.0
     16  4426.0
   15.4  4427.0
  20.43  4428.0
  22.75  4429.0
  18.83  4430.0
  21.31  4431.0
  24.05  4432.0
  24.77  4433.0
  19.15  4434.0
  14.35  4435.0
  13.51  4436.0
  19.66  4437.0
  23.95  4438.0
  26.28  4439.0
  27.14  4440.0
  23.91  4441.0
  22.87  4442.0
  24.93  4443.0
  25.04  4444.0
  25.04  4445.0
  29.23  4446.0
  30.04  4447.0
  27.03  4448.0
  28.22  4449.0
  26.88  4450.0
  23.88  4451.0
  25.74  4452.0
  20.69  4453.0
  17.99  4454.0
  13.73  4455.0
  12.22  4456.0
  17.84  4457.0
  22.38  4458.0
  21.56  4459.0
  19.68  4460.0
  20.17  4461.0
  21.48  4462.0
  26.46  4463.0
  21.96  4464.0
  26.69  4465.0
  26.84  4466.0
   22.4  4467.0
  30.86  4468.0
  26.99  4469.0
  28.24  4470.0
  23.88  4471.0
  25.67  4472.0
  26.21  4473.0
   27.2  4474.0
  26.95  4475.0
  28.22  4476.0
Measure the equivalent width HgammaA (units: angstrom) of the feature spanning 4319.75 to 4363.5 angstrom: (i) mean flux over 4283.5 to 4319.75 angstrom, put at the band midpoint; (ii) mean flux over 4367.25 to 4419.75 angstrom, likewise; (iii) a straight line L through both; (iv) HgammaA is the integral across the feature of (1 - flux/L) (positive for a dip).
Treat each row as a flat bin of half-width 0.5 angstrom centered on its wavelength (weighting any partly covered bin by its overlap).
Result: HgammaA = -4.6 angstrom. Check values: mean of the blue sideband 14.5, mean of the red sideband 18.8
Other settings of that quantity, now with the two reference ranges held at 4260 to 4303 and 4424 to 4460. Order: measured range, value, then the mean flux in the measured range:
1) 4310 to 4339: -3.80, 17.4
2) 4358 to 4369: -0.83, 18.8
